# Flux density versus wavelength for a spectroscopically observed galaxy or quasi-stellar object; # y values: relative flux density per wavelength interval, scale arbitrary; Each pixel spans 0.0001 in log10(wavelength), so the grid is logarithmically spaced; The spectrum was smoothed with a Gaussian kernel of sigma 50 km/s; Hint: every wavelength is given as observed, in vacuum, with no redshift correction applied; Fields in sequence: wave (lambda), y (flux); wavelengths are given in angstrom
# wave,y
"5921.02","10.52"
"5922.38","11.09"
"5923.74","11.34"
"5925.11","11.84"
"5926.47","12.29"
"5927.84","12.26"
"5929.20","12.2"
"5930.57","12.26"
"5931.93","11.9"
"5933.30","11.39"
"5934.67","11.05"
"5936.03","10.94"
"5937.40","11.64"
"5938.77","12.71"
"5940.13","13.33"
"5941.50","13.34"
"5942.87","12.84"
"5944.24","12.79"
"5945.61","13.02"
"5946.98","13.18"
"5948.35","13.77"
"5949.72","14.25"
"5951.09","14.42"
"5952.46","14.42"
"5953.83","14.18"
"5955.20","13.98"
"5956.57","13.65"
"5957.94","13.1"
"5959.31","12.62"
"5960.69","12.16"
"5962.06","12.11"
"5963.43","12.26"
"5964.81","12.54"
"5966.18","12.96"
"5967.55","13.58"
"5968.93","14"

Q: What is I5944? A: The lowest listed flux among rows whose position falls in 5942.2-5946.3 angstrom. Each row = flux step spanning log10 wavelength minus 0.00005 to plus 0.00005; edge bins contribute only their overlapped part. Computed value 12.79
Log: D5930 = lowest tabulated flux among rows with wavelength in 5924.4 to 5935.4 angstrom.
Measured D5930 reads 11.05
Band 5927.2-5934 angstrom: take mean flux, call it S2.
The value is 12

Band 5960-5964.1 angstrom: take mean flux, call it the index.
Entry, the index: 12.2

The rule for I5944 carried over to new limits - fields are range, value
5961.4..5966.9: 12.11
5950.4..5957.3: 13.65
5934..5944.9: 10.94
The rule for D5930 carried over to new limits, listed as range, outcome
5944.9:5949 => 13.02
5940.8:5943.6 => 12.84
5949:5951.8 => 14.25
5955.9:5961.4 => 12.16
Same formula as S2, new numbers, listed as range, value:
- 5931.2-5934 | 11.6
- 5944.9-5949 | 13.3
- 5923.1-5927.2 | 11.8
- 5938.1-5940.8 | 13.1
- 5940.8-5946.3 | 13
